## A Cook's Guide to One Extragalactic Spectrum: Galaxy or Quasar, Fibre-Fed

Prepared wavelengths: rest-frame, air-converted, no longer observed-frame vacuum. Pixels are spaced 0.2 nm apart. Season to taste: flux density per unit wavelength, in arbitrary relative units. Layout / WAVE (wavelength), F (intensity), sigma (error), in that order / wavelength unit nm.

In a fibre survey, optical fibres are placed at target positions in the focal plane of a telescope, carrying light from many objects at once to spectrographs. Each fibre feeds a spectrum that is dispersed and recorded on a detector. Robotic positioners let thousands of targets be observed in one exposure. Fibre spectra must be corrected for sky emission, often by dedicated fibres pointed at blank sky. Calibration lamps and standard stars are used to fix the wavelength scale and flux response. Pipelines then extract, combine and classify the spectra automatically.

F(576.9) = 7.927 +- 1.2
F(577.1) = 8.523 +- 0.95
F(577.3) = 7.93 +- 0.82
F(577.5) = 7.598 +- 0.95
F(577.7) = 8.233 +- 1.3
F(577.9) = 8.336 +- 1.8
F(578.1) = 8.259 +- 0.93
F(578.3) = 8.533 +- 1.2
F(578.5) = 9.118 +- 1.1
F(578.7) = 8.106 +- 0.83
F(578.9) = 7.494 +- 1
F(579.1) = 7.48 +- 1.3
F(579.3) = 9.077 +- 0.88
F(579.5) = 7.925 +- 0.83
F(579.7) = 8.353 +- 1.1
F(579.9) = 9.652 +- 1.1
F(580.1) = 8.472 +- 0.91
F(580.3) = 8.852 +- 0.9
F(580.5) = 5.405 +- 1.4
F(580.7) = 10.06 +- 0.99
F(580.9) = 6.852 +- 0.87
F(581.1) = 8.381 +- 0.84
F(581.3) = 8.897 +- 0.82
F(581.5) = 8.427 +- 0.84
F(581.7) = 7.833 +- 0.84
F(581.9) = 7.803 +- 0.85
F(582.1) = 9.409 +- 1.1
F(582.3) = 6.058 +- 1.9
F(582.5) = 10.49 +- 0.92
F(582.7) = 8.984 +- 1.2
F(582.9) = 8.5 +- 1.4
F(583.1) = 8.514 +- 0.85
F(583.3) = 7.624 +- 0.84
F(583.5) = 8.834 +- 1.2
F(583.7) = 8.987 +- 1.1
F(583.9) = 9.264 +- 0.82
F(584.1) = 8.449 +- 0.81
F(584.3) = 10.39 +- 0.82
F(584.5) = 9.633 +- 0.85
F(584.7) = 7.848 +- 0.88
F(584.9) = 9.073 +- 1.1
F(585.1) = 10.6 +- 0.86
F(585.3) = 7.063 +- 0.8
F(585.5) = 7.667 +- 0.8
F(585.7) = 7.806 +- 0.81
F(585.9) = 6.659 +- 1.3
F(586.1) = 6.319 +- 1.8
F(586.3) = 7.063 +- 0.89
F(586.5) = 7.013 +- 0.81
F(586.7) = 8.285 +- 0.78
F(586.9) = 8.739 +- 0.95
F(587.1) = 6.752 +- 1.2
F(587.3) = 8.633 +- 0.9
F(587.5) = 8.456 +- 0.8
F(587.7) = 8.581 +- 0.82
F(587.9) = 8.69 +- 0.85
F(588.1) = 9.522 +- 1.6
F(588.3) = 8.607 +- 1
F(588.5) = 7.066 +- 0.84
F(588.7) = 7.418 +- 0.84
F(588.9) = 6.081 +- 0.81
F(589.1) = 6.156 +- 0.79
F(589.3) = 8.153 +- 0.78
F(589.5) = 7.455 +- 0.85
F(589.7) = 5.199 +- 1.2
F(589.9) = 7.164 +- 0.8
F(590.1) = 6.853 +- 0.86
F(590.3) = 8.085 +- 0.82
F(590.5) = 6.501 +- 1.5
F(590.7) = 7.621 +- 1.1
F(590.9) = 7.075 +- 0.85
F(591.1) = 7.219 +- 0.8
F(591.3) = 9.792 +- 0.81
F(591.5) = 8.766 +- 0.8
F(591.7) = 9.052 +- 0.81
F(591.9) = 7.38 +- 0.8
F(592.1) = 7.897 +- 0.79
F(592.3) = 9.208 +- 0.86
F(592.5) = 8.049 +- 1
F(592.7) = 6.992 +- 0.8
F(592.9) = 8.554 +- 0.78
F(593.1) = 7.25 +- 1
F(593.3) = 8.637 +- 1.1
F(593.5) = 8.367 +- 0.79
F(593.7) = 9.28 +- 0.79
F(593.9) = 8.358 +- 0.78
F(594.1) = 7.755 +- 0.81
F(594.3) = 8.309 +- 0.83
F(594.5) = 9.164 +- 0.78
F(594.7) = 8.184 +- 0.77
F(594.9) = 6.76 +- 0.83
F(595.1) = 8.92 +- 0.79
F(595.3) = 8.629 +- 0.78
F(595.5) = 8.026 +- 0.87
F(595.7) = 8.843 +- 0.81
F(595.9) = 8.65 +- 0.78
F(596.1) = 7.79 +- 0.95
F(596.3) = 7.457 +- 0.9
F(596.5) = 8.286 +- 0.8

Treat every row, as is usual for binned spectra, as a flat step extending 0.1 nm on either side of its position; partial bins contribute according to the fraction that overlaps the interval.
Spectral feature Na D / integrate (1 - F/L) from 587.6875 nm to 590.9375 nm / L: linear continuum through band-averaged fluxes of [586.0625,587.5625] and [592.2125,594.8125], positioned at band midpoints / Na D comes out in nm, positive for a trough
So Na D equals 0.211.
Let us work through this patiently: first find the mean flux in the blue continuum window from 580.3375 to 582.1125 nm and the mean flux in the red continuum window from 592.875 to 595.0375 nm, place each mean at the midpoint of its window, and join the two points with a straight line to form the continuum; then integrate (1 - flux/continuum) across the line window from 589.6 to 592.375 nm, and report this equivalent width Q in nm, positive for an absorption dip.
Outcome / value 0.17 nm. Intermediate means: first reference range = 8.08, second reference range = 8.24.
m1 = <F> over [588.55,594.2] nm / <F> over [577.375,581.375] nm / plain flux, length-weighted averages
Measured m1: 0.94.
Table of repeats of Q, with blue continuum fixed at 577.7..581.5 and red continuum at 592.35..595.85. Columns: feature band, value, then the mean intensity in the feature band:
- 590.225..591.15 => 0.11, 7.28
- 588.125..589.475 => 0.14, 7.38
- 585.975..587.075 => 0.11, 7.42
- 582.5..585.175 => -0.24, 9.02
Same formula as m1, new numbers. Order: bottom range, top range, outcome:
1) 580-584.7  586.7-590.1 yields 0.90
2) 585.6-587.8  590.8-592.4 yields 1.08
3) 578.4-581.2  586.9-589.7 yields 0.94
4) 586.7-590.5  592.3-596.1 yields 1.08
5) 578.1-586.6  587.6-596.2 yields 0.96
